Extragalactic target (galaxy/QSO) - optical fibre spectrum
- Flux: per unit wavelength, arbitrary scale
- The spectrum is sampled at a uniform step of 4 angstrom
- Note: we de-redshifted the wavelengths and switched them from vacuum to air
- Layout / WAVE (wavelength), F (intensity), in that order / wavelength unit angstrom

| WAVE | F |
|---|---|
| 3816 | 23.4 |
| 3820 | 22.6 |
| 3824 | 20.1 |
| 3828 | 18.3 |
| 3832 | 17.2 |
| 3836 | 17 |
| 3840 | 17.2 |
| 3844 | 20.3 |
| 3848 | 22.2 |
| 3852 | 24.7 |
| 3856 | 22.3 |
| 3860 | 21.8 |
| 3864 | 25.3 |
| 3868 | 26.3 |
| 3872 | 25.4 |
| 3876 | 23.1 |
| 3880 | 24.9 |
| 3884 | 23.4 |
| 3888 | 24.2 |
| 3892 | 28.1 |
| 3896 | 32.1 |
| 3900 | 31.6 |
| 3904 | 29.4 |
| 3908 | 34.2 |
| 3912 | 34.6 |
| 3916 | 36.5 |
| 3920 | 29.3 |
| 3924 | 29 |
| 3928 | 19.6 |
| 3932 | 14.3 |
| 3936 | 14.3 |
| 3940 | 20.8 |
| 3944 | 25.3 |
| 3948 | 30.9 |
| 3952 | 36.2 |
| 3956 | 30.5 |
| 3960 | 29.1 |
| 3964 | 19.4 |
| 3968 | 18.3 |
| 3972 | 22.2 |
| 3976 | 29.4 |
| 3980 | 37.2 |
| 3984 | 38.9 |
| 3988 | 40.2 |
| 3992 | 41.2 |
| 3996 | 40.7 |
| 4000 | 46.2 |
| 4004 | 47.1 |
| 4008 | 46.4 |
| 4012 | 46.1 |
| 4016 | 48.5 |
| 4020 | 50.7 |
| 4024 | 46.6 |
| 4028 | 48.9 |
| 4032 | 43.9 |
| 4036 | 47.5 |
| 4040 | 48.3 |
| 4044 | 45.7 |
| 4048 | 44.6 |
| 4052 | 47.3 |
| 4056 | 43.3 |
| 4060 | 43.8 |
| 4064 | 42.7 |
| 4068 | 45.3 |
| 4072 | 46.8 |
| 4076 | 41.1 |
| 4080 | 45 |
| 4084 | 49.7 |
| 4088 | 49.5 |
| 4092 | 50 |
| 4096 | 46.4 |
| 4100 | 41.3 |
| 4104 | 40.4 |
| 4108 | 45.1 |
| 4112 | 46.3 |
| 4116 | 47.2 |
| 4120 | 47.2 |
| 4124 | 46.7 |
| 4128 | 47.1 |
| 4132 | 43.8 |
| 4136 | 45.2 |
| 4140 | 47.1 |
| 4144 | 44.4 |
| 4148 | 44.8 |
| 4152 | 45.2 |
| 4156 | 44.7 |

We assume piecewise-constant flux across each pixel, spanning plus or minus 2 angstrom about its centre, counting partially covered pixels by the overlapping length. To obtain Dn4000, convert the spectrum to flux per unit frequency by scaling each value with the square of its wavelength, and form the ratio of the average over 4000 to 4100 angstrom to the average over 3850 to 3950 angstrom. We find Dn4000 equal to 1.9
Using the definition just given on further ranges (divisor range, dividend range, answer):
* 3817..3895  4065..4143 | 2.31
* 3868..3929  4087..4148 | 1.79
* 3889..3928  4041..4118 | 1.60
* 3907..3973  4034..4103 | 1.87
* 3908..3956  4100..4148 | 1.85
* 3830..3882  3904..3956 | 1.28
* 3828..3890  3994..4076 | 2.26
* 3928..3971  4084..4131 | 2.11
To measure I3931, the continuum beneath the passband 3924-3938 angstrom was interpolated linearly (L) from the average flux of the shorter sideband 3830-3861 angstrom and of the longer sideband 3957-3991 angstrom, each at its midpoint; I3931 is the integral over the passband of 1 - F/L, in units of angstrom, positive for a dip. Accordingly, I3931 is 4.5 angstrom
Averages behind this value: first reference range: 20.3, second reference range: 29.7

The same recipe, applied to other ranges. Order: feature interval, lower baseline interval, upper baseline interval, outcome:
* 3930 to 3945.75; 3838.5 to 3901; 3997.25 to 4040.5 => 7.39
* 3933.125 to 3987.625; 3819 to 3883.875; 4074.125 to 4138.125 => 8.34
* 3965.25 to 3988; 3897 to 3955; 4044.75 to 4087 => 2.90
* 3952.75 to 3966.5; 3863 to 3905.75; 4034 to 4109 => 2.91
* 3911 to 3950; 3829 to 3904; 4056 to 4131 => 5.93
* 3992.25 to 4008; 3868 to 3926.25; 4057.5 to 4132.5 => -2.91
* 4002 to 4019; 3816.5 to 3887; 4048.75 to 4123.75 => -4.19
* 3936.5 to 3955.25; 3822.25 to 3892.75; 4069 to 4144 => 2.07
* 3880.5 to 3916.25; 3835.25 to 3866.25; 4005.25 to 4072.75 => -2.56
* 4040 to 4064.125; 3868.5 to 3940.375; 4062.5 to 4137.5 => -2.42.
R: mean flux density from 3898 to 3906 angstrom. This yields 30.5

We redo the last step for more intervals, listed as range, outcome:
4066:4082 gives 44.5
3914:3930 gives 28.6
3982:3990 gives 39.5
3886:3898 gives 28.1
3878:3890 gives 24.2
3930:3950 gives 21.1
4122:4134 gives 45.9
